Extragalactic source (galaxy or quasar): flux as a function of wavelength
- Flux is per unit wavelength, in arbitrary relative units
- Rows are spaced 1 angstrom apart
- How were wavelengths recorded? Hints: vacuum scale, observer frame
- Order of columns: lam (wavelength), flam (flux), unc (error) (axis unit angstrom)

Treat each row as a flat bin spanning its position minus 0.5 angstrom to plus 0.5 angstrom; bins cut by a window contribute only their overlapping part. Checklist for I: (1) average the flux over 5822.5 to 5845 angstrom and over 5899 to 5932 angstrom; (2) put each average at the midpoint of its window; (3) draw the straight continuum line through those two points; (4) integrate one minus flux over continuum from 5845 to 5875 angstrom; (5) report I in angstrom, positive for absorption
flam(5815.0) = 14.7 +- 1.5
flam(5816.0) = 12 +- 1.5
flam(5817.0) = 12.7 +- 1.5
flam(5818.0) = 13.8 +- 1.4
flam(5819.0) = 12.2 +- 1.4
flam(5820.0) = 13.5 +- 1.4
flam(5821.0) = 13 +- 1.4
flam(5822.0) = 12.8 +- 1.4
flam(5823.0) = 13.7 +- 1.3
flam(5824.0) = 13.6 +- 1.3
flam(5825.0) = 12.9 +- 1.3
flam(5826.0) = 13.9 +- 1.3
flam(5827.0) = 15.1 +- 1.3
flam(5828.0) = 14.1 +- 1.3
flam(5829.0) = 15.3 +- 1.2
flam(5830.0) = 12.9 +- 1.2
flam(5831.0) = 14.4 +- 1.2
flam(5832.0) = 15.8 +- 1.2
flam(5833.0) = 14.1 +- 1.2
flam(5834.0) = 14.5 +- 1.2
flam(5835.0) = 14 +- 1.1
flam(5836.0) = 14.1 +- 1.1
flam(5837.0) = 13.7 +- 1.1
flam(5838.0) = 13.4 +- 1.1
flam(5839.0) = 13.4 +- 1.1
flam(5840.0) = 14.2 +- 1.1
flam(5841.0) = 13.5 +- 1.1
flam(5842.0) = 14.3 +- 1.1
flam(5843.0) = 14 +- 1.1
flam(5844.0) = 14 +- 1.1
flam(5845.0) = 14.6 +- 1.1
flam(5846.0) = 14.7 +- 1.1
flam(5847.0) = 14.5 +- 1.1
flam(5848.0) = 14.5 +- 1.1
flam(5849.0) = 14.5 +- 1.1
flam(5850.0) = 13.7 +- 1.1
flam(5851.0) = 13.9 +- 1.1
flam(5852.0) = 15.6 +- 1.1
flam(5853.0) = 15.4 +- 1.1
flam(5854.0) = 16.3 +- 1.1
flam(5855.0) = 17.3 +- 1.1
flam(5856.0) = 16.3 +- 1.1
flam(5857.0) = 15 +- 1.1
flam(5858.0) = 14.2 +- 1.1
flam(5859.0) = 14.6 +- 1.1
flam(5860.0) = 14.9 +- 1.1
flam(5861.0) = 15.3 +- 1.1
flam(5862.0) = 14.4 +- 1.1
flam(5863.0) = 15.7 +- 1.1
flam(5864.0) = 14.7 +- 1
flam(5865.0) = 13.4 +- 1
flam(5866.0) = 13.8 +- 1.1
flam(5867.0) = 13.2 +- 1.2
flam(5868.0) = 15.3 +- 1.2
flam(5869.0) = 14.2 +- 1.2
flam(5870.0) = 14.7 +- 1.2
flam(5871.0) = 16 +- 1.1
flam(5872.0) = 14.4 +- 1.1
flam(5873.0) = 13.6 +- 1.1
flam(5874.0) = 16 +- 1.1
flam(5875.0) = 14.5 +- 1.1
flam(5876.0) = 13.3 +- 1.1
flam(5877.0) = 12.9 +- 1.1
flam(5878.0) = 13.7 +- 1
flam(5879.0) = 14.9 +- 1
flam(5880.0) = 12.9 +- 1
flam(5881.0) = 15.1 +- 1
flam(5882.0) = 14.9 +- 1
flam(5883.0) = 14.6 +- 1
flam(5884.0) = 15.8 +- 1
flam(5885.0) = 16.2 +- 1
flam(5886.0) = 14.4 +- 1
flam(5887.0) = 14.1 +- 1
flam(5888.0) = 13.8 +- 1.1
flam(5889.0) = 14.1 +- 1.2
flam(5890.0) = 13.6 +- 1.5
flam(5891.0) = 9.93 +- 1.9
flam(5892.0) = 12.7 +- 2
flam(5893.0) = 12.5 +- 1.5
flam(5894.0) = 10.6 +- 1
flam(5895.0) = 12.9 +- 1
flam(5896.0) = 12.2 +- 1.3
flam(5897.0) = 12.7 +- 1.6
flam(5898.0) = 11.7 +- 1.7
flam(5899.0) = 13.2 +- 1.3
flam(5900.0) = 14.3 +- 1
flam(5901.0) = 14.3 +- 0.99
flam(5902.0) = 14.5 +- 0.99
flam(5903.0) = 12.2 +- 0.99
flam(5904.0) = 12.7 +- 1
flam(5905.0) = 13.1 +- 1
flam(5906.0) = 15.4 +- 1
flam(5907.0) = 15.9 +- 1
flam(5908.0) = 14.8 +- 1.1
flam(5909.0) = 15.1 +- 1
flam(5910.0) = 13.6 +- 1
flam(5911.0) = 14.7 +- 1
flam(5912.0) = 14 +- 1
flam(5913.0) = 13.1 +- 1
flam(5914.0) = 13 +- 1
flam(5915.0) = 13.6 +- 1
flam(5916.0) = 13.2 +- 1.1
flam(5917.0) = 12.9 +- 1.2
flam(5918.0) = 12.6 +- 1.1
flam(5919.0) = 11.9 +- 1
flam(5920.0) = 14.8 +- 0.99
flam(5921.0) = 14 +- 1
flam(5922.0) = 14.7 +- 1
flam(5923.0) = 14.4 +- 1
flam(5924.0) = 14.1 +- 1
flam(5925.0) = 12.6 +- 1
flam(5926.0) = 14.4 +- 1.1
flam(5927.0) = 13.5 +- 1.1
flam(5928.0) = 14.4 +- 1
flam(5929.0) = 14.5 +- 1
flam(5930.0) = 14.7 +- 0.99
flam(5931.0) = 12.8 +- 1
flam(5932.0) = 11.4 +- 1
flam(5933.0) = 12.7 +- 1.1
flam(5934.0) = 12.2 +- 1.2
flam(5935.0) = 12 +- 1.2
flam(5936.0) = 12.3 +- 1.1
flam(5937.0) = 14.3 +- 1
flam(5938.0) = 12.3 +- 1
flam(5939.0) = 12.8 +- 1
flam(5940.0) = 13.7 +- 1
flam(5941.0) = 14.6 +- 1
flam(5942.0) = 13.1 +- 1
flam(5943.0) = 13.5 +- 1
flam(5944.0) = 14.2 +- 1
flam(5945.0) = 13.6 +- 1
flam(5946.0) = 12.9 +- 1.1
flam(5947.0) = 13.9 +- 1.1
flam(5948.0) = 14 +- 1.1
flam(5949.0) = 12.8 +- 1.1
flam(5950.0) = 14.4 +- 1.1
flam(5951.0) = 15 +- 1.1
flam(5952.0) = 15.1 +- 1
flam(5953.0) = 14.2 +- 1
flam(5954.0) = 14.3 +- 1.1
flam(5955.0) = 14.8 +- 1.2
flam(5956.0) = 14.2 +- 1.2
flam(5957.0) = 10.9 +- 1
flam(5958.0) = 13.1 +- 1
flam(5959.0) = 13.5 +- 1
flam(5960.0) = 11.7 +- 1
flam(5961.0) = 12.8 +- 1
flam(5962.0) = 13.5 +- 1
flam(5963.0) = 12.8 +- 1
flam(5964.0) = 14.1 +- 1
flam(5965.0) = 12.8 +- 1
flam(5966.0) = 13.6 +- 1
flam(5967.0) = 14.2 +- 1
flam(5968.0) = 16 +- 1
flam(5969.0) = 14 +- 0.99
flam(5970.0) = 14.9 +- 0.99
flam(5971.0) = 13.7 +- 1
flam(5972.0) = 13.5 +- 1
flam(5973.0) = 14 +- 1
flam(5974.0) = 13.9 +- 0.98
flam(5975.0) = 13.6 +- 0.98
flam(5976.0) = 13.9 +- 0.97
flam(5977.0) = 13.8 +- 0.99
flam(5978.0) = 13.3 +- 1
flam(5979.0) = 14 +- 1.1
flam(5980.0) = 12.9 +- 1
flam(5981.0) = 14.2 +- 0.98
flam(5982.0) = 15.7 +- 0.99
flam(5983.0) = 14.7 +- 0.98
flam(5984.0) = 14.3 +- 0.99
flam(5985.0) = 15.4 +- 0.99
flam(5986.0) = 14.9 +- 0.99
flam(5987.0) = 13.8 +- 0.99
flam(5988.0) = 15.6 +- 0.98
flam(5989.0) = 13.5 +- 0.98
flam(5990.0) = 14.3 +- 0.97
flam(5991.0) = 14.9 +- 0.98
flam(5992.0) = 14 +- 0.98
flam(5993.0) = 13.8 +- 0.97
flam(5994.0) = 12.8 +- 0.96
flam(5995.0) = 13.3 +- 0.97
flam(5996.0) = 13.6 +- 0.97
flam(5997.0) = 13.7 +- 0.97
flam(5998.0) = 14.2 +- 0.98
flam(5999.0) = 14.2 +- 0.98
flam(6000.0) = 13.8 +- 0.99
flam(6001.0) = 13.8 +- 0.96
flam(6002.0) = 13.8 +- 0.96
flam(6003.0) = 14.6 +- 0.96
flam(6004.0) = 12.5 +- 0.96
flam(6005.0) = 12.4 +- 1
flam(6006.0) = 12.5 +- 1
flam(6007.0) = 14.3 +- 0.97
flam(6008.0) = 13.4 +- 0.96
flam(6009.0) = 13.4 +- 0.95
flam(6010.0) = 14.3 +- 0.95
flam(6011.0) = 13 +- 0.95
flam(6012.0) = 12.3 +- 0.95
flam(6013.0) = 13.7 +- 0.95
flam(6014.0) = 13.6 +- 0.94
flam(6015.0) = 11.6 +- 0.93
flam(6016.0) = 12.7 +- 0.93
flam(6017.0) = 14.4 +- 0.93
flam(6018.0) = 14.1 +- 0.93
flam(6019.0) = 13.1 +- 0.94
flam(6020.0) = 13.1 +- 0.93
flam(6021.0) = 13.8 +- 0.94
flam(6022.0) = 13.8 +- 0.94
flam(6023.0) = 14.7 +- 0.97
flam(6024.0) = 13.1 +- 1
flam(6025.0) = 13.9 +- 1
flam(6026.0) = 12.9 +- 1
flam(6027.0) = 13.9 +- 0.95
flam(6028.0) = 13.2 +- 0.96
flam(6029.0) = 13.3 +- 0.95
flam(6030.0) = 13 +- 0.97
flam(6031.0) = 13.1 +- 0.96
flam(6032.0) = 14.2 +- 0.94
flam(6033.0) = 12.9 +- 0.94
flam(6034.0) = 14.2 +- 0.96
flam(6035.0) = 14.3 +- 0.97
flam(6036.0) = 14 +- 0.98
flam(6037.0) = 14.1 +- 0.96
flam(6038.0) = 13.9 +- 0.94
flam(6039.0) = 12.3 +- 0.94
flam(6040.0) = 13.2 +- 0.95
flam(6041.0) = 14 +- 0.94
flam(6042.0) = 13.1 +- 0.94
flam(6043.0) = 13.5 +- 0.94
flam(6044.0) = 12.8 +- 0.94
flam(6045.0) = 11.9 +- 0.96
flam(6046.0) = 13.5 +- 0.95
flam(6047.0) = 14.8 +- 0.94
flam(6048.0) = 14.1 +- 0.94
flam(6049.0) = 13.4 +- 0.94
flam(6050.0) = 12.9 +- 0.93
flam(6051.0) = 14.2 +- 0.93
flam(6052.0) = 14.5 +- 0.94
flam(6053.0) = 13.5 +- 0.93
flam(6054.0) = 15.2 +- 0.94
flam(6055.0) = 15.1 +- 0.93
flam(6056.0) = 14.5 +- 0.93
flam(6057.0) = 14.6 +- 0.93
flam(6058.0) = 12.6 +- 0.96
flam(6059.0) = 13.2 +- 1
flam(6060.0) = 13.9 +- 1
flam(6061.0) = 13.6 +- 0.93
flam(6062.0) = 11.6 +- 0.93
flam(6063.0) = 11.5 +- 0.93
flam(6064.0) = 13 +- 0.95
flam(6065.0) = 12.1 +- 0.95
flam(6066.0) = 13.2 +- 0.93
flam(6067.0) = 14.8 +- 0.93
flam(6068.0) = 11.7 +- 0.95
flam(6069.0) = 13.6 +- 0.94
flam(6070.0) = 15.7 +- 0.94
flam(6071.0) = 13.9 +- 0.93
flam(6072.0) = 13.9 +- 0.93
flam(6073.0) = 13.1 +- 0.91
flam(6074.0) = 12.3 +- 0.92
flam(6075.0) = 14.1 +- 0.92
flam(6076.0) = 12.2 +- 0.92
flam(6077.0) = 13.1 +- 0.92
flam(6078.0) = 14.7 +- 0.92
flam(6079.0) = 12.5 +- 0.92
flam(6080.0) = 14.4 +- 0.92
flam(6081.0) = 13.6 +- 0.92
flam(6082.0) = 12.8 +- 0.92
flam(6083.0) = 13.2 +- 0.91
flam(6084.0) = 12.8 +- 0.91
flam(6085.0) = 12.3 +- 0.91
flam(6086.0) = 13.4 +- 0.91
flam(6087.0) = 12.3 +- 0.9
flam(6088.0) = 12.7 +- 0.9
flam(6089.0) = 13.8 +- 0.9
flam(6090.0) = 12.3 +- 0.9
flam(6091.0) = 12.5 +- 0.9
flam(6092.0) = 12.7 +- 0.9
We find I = -1.8 angstrom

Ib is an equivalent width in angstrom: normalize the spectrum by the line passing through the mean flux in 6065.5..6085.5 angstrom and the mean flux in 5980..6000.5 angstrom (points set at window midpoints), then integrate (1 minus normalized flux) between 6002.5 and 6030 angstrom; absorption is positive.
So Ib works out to 1.1 angstrom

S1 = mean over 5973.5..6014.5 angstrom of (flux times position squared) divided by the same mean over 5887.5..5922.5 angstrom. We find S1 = 1.07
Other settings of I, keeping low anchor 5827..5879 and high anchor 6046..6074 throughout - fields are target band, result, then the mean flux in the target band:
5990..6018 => 0.65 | 13.5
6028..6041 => 0.16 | 13.5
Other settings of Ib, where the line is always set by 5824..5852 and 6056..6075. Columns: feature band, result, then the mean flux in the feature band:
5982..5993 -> -0.8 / 14.6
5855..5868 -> -0.6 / 14.8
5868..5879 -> -0.3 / 14.4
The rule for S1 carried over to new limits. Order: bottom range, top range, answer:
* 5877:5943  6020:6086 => 1.04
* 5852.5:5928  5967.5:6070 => 1.02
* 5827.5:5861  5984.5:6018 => 0.99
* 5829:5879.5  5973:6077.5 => 1.00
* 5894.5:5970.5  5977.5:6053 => 1.03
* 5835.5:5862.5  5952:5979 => 0.98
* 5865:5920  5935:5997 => 1.03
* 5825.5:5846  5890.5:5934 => 0.97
